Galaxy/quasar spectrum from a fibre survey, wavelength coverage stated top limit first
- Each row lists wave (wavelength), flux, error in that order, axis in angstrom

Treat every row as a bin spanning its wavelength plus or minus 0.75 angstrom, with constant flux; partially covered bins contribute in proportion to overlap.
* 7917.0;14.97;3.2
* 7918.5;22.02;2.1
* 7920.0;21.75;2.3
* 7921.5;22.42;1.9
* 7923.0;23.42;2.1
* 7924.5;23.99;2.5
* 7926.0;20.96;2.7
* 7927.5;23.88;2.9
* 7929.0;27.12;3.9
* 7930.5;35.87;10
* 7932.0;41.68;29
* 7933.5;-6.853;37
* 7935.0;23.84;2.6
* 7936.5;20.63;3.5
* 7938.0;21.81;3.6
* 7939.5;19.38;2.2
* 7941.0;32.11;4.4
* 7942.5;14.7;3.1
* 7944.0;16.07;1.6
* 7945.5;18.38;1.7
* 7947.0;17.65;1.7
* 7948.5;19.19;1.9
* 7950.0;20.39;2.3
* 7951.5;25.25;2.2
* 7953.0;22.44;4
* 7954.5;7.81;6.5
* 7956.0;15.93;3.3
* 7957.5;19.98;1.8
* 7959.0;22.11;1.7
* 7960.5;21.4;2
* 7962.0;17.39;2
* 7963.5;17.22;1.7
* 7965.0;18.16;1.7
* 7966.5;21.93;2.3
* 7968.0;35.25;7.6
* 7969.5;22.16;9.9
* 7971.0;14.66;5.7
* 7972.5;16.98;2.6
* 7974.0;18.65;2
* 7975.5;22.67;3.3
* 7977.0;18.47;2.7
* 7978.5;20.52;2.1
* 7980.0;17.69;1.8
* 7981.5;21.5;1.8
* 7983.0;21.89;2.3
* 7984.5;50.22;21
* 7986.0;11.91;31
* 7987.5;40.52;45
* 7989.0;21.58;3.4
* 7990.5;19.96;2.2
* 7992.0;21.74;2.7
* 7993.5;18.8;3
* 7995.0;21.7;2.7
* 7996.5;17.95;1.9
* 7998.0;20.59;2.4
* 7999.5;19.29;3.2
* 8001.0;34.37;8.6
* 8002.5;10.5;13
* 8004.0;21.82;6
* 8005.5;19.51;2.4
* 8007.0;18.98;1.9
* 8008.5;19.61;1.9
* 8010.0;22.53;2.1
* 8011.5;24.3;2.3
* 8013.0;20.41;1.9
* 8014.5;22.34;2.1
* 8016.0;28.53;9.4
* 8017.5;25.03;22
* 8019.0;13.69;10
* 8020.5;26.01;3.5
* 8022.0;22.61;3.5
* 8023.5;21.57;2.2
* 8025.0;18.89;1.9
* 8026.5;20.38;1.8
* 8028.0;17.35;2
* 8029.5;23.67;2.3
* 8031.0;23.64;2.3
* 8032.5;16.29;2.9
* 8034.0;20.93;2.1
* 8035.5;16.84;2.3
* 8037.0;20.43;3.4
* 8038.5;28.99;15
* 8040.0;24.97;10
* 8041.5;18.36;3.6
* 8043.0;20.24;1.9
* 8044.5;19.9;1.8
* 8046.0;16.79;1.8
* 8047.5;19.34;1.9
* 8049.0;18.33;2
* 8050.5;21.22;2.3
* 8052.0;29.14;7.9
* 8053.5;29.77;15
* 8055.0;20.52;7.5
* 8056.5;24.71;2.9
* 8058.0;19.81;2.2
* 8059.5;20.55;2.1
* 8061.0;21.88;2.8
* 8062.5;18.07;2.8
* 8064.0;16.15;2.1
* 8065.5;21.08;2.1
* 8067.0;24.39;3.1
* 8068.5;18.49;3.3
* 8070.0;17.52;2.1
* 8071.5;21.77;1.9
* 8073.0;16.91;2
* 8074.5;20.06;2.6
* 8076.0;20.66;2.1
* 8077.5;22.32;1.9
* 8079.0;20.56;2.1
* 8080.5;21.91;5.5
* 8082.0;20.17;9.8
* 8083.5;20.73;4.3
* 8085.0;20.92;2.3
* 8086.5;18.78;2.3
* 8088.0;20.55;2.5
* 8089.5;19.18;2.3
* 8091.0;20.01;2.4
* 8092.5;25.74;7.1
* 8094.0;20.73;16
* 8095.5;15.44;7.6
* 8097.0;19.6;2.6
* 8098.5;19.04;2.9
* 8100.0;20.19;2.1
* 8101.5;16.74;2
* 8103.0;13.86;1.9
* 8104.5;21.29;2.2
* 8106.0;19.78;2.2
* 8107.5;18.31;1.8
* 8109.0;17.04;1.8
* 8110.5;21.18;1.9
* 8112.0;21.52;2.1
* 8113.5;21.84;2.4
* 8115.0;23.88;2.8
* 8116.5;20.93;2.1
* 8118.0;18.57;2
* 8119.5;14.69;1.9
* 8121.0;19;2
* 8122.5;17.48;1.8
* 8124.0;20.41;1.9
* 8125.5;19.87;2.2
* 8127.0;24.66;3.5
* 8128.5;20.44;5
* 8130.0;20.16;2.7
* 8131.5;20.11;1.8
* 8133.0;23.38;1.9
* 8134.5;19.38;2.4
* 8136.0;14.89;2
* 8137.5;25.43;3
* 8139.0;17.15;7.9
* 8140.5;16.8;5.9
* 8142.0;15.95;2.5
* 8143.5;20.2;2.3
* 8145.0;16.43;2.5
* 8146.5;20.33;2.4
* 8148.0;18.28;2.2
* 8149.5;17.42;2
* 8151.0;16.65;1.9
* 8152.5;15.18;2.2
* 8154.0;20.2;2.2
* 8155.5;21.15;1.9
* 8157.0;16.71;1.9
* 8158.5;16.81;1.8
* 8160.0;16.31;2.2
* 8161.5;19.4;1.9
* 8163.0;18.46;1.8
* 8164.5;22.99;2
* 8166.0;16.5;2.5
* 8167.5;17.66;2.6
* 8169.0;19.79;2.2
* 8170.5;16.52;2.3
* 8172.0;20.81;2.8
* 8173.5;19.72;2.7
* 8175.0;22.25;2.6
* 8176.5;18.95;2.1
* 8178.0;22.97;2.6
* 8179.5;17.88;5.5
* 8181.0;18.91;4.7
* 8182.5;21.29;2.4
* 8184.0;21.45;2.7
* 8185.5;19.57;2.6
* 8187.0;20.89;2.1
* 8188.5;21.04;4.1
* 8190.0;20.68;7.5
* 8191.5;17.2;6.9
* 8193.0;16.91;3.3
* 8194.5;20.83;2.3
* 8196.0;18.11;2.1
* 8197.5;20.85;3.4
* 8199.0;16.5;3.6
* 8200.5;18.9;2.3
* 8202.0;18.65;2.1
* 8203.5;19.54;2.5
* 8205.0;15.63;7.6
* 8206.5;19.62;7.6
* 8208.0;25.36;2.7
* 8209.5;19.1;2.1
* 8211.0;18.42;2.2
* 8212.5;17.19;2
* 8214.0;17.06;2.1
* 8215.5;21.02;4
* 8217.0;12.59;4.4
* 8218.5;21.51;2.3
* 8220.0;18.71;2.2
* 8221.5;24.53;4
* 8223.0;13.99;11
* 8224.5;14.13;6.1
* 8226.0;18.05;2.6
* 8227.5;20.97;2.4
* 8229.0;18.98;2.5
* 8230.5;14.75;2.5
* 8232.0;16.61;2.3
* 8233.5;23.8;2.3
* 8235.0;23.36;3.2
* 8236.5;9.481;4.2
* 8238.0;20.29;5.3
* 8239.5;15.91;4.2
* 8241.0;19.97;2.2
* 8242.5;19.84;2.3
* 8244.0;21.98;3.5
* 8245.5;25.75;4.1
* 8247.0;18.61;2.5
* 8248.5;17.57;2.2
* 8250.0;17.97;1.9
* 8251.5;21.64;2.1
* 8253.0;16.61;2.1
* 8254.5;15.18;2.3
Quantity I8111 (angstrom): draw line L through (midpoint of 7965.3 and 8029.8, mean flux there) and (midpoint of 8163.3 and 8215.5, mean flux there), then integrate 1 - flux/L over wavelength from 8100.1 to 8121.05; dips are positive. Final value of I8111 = 1.3 angstrom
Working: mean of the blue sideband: 22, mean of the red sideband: 19.4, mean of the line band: 19.2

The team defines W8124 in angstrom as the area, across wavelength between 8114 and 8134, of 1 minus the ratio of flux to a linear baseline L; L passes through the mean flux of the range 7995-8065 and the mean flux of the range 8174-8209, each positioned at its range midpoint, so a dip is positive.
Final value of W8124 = 0.08 angstrom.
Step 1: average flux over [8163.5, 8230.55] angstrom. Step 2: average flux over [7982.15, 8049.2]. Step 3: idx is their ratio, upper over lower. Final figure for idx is 0.87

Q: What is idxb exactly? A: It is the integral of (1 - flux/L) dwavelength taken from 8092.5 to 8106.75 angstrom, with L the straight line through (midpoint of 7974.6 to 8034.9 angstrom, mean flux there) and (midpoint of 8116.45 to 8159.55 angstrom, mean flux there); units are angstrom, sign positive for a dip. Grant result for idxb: 0.63 angstrom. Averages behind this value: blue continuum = 22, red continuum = 18.9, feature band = 18.9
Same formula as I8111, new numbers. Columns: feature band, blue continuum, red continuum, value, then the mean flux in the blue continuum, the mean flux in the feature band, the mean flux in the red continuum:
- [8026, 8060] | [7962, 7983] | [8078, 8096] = -1.6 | 20.4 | 21.4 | 20.5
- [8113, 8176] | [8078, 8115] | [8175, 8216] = 1.7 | 19.9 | 19.2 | 19.5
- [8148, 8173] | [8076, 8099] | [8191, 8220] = 1.4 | 20.4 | 18.3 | 18.7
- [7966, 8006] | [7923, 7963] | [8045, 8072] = -2.6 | 20.9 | 22.3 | 21.1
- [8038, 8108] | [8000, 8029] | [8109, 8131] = 0.9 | 21.5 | 20.5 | 20.2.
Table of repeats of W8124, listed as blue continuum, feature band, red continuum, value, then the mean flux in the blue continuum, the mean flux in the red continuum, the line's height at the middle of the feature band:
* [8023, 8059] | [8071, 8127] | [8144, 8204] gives 1.35 angstrom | 21.3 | 19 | 20.3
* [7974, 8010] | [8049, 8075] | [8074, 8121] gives -0.71 angstrom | 22.2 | 19.9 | 20.6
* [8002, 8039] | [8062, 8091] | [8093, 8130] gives 0.07 angstrom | 21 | 19.5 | 20.1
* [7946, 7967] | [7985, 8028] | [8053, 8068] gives -3.20 angstrom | 19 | 21.5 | 20.2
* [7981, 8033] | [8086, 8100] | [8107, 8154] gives 0.19 angstrom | 22.3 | 19.3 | 20.2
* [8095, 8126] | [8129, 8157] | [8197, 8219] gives 0.28 angstrom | 19.1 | 18.7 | 19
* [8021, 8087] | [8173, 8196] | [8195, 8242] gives -1.17 angstrom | 20.9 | 18.5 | 19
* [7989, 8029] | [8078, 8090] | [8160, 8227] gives -0.06 angstrom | 21.1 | 19.1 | 20.3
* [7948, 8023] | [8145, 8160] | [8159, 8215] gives 1.34 angstrom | 21.5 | 19.3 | 19.7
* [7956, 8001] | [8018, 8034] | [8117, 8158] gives 0.40 angstrom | 21.9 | 18.9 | 21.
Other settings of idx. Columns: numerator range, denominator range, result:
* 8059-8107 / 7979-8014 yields 0.88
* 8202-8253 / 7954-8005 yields 0.88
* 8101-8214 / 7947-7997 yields 0.90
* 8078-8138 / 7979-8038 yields 0.91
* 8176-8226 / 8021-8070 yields 0.91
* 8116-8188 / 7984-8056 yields 0.87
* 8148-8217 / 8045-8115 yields 0.93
